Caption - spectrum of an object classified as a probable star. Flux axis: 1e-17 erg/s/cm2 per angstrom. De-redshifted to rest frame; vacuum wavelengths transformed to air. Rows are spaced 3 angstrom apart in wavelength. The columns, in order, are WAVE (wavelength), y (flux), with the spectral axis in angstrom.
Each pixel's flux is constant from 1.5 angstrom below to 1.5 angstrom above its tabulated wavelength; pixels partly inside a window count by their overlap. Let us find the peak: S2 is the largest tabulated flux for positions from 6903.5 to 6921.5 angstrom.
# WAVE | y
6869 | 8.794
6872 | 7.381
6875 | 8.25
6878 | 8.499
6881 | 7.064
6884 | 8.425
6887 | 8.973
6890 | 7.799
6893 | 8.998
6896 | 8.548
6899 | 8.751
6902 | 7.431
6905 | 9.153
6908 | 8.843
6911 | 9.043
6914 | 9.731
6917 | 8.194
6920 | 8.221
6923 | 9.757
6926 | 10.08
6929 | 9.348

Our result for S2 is 9.731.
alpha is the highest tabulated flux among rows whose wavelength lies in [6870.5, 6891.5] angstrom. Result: 8.973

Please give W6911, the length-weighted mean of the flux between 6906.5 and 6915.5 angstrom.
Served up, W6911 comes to 9.21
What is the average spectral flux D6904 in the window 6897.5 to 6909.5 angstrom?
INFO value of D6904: 8.54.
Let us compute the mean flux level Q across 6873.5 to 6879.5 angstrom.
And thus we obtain 8.37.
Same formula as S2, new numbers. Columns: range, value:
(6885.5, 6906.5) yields 9.153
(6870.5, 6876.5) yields 8.25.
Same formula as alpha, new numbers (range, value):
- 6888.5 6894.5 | 8.998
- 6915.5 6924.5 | 9.757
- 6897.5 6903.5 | 8.751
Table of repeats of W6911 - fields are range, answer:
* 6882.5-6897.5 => 8.55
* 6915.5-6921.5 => 8.21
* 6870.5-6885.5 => 7.92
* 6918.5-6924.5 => 8.99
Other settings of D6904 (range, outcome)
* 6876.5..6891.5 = 8.15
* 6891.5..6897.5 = 8.77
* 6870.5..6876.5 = 7.82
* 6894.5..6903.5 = 8.24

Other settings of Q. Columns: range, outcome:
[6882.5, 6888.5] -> 8.7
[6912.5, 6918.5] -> 8.96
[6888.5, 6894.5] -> 8.4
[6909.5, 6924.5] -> 8.99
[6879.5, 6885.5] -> 7.74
